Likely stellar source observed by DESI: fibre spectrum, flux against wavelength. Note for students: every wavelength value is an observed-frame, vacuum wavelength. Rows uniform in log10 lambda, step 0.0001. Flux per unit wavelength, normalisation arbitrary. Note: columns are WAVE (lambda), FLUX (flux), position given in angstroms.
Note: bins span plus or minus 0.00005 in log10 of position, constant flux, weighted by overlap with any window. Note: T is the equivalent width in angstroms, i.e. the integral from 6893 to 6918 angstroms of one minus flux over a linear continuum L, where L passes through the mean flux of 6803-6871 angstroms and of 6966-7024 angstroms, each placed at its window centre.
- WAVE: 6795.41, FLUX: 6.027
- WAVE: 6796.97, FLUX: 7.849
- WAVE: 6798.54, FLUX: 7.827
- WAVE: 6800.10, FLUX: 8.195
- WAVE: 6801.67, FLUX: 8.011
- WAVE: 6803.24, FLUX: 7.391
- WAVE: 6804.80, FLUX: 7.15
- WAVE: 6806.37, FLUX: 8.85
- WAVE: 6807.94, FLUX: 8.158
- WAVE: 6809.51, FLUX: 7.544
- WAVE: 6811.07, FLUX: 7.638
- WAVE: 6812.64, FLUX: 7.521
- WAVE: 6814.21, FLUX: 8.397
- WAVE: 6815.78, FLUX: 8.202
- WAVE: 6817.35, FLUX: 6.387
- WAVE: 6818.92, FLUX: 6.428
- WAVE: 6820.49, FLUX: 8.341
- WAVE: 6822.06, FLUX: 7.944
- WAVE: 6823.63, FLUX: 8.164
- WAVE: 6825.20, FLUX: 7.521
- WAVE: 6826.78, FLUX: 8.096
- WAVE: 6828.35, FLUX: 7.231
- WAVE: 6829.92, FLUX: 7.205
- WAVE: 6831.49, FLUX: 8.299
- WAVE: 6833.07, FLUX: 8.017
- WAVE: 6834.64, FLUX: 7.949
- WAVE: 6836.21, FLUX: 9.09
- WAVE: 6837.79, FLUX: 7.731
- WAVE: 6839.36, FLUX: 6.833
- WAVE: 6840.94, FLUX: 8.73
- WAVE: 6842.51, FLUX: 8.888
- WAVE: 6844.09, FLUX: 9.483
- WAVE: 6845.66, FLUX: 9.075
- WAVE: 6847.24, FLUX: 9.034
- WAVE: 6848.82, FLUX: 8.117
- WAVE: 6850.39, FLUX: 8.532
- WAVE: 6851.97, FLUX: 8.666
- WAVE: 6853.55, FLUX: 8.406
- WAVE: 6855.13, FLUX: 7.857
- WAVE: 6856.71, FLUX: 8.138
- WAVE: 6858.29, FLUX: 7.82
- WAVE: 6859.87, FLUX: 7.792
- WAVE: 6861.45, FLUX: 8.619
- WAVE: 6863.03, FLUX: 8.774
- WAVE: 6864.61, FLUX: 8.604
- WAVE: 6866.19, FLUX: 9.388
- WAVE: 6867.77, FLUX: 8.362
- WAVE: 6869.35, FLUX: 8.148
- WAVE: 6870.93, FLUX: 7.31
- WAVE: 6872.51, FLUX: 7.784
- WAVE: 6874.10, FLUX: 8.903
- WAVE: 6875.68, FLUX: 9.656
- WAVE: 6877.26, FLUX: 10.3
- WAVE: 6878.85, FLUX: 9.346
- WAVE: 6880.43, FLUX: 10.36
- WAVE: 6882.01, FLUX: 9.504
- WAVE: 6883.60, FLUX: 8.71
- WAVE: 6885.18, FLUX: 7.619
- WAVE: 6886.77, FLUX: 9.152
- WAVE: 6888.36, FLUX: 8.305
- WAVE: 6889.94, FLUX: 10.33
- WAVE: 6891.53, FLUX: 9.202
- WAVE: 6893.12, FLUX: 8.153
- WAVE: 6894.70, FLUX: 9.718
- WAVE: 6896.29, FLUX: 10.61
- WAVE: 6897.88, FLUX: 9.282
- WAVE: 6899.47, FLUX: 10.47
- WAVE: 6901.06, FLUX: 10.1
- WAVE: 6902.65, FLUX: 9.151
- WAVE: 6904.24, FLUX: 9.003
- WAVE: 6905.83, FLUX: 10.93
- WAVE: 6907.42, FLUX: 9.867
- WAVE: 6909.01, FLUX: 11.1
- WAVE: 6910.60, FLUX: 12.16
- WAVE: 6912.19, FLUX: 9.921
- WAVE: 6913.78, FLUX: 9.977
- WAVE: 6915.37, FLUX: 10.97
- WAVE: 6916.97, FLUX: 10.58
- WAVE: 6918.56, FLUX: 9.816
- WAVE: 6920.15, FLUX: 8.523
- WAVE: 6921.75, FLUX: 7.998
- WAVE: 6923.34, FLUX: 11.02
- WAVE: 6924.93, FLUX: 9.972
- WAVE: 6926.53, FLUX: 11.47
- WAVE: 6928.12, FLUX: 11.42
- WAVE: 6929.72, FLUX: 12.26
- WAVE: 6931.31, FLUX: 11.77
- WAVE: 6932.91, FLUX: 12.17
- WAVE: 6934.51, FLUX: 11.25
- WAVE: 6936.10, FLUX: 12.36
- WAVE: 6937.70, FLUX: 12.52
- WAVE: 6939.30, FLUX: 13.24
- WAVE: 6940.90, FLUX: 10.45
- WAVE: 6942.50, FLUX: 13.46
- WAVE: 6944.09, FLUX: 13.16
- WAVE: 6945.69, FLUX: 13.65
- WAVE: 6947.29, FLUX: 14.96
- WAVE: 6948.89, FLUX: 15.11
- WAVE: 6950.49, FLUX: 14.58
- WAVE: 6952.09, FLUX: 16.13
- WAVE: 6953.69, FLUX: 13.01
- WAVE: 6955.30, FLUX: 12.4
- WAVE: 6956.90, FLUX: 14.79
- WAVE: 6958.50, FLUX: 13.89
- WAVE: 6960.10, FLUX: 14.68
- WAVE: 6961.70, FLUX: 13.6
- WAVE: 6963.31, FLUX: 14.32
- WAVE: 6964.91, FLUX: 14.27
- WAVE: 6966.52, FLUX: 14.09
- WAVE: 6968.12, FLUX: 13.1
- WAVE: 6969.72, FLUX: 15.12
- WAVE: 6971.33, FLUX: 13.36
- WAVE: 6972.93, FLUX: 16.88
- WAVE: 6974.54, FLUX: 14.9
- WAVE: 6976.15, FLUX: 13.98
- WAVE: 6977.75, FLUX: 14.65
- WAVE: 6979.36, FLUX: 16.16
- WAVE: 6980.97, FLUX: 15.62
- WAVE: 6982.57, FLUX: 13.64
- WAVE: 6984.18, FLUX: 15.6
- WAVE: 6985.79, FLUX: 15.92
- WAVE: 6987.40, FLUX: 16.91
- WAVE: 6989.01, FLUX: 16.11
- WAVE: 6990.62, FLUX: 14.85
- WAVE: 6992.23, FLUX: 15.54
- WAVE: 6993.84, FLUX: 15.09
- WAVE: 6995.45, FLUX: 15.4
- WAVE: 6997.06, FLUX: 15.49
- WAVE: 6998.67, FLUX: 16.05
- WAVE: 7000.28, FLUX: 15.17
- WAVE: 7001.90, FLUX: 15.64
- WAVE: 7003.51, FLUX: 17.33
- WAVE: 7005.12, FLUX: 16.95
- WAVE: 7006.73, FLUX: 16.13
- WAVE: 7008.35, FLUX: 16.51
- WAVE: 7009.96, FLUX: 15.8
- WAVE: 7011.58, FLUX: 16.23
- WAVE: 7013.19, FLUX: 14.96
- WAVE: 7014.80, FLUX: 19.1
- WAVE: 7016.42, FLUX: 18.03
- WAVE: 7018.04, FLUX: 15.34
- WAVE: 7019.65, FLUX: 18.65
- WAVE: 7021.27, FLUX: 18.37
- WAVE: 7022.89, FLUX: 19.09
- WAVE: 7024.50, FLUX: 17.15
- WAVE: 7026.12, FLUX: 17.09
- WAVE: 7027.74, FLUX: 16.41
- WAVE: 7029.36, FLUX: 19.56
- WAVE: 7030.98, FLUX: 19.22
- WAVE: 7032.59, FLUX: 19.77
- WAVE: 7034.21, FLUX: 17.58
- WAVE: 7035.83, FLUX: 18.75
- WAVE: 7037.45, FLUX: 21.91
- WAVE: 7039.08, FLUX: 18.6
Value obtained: 2.9 angstroms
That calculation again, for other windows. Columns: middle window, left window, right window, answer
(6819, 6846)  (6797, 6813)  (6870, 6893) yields 0.5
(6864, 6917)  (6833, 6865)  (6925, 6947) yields 3.8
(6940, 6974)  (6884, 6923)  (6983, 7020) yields -2.1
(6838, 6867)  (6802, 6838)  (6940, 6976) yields 2.5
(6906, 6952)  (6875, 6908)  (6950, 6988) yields 1.3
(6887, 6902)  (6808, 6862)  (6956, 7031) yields 1.9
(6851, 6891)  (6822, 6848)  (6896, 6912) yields 2.4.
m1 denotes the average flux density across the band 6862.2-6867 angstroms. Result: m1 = 8.92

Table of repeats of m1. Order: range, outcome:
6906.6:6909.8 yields 10.5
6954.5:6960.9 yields 14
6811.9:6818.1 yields 7.63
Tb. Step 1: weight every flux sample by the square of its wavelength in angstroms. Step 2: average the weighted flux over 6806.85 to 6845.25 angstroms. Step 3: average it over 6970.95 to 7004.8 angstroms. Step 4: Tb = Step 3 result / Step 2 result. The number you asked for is 2.0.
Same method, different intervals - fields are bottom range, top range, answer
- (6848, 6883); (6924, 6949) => 1.46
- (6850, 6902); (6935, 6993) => 1.65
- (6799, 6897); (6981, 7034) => 2.08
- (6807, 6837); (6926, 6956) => 1.72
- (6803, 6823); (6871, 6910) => 1.26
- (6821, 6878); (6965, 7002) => 1.89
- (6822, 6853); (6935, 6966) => 1.72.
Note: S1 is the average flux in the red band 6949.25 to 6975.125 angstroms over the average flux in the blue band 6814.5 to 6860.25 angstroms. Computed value 1.8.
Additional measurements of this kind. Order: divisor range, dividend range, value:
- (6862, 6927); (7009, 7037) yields 1.87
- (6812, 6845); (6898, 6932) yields 1.31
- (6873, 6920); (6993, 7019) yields 1.67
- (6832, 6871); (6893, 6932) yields 1.23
